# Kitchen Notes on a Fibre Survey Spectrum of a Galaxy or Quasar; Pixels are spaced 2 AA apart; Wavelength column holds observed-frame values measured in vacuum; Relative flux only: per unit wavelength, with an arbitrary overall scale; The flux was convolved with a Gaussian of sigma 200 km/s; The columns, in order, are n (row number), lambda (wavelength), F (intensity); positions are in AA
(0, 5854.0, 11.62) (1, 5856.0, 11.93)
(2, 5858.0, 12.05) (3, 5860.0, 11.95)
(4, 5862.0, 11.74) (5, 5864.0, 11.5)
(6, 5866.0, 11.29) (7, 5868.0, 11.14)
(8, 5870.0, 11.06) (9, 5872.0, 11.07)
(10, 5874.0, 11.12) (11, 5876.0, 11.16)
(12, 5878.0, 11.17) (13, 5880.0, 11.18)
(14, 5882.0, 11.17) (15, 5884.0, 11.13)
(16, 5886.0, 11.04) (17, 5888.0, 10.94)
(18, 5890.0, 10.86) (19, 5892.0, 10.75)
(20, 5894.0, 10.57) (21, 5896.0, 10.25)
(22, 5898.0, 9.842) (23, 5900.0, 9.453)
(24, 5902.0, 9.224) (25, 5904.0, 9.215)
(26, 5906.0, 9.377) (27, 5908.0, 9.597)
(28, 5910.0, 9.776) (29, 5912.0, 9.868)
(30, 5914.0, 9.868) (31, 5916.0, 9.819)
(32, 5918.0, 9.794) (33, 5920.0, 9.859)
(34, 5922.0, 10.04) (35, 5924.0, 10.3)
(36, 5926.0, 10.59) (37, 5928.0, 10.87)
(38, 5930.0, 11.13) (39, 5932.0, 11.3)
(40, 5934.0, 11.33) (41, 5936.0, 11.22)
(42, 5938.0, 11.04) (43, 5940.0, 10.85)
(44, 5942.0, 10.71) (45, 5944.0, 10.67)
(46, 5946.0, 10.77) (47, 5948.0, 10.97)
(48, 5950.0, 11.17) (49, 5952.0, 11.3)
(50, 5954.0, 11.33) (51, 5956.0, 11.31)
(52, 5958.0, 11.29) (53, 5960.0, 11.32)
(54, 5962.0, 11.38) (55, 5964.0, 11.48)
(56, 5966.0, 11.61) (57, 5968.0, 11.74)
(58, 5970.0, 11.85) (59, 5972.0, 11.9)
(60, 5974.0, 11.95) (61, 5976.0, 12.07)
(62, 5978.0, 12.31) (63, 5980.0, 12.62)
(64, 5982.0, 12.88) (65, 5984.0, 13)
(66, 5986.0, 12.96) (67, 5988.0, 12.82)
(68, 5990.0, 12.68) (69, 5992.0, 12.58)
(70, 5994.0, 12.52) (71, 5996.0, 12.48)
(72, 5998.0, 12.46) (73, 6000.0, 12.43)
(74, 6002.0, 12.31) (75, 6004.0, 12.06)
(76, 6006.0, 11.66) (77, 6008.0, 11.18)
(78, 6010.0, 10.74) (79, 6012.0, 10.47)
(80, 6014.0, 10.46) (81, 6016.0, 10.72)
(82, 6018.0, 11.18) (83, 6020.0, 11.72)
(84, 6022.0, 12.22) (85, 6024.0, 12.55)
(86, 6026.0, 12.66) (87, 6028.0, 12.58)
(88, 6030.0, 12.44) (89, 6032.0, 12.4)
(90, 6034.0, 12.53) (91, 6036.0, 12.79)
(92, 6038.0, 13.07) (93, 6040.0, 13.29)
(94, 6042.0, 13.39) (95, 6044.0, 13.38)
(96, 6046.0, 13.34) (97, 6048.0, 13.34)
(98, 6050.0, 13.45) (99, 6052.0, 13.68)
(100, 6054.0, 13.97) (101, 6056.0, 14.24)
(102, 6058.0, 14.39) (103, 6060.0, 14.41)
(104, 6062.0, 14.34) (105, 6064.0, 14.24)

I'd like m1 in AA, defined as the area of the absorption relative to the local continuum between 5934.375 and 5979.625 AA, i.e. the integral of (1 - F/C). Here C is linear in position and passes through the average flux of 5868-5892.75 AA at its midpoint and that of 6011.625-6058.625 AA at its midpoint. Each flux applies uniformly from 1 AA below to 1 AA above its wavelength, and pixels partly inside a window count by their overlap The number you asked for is 1.8 AA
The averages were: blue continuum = 11.1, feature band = 11.4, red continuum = 12.7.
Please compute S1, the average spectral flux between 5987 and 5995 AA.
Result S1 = 12.7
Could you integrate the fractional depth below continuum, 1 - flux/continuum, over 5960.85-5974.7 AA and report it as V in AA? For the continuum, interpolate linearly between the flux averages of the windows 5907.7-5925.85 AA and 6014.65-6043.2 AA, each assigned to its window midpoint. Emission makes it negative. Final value -0.8 AA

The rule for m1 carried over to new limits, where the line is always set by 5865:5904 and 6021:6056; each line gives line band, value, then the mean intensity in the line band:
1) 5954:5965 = 0.5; 11.4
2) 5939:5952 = 0.8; 10.9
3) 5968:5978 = 0.1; 12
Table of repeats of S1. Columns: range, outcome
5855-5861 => 12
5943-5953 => 11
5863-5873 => 11.2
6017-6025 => 11.9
